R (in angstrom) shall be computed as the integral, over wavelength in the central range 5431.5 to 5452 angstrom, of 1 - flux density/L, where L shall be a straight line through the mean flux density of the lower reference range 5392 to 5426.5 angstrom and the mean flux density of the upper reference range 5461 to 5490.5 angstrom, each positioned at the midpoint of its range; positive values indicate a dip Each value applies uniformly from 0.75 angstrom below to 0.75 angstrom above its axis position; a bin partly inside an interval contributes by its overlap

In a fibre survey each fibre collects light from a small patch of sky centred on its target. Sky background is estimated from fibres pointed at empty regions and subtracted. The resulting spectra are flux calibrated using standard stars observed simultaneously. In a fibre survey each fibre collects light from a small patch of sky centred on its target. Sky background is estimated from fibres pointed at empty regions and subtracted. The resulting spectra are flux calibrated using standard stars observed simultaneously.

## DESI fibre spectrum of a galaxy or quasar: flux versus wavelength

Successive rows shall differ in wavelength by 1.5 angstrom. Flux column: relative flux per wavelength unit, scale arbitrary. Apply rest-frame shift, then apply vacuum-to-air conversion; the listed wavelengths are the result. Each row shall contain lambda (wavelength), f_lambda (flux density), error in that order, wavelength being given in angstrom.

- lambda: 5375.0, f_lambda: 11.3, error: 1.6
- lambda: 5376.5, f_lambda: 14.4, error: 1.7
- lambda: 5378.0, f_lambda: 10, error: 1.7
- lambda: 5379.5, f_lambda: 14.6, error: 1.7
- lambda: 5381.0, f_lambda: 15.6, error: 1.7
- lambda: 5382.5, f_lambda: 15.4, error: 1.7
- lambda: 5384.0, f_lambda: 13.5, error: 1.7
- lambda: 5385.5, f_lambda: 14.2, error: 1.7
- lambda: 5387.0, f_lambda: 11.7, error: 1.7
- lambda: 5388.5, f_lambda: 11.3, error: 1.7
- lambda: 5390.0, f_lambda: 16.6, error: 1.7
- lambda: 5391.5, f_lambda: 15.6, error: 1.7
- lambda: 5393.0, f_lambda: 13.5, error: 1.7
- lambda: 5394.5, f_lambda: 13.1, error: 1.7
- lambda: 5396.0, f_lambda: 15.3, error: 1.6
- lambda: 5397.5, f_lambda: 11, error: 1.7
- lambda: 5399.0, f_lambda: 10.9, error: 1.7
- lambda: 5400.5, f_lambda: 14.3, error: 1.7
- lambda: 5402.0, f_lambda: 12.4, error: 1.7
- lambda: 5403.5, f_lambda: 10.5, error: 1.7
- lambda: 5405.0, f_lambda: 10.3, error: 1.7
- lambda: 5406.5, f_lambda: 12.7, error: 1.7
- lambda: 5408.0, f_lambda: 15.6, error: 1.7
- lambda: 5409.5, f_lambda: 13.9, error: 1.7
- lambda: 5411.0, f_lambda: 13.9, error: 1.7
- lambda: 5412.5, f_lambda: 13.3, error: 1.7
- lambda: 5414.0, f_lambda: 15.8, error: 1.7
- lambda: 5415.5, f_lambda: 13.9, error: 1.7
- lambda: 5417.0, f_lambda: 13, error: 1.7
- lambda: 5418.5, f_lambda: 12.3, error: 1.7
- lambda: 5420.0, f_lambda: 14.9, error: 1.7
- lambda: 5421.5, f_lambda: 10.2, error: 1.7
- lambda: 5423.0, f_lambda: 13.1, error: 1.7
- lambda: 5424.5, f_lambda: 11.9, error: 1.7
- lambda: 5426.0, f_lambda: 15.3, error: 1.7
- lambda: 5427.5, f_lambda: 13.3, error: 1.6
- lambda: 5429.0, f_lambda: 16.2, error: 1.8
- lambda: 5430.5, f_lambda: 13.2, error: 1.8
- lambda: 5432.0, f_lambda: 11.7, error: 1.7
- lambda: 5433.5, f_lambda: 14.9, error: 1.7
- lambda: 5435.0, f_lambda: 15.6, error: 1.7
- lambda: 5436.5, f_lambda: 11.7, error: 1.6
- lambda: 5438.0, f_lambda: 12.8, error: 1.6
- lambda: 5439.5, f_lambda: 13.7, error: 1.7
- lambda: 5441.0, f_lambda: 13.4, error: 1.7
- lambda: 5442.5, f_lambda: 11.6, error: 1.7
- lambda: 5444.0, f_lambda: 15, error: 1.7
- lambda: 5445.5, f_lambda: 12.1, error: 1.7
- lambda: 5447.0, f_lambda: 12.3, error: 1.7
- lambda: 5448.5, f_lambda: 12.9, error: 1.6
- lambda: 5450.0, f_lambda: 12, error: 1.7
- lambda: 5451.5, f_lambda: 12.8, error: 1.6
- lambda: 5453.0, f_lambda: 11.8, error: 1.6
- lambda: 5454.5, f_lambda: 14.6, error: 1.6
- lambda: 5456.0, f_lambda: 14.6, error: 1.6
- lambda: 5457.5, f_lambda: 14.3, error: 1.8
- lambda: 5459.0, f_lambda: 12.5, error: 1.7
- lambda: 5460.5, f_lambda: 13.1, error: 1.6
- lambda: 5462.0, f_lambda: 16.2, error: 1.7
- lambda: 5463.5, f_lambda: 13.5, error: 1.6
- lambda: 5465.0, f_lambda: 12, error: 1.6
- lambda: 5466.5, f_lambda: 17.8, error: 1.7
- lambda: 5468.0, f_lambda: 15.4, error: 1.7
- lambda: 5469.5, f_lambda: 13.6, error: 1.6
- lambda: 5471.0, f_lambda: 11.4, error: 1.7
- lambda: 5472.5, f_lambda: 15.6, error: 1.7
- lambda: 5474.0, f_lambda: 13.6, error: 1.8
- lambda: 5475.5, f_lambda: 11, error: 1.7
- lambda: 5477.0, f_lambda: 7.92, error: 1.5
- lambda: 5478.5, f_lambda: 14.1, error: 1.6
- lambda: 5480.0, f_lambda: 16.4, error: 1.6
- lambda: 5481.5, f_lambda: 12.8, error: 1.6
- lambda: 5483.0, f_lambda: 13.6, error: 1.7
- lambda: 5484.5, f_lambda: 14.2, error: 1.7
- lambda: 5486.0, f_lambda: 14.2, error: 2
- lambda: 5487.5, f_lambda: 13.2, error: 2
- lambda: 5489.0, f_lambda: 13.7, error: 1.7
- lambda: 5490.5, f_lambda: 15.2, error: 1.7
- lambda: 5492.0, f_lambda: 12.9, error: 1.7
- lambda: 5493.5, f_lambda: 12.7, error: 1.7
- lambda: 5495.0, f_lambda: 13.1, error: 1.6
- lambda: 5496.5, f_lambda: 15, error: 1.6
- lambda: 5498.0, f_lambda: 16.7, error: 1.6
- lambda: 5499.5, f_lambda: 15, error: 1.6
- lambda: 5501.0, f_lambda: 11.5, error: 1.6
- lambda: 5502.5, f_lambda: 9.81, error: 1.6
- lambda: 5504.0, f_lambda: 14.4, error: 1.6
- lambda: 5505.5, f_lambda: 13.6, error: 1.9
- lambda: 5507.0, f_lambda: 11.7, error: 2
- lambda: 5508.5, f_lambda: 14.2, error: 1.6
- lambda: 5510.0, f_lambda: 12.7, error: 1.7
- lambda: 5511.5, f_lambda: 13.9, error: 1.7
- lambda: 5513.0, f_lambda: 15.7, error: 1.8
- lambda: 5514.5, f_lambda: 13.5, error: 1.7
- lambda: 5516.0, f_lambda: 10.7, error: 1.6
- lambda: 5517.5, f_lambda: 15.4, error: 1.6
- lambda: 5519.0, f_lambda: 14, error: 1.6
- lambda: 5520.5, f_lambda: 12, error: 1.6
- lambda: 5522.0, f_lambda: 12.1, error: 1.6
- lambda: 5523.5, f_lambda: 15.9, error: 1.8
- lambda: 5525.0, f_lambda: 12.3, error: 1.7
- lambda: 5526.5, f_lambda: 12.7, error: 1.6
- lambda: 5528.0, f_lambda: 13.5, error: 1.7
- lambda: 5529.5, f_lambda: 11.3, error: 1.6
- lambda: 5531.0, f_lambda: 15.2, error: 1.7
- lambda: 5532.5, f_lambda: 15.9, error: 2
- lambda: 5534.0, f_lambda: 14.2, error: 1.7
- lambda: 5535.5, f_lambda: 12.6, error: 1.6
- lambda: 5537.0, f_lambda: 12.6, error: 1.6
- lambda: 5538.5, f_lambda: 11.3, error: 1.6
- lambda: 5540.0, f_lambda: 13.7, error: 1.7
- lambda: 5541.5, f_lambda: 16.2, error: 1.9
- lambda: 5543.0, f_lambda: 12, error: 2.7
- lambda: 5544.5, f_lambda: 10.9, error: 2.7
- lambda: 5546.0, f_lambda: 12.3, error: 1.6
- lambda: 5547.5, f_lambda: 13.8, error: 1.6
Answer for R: 0.5 angstrom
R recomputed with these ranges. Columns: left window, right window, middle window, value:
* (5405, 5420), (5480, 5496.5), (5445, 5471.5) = 0.4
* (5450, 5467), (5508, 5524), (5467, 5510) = 0.7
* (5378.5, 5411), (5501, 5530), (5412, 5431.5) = -0.3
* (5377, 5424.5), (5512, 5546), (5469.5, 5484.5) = 0.3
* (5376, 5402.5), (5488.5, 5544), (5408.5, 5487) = 0.1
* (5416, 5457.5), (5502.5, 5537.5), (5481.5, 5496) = -0.3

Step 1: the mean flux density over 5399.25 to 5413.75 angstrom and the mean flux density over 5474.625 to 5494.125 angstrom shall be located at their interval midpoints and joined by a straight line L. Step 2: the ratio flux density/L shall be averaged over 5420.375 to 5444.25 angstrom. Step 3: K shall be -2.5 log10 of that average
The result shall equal -0.02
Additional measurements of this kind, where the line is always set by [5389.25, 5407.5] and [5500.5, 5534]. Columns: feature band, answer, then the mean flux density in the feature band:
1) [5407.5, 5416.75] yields -0.10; 14.3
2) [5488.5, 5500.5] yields -0.08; 14.2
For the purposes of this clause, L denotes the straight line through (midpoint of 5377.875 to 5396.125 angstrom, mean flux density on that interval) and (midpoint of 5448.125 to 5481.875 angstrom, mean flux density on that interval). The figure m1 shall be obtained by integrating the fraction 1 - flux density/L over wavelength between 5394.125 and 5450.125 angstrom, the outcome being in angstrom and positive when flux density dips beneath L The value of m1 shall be 2.3 angstrom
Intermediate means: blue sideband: 14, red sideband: 13.5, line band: 13.2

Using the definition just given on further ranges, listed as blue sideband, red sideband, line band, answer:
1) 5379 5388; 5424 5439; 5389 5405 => 0.9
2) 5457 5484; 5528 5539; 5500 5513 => 0.5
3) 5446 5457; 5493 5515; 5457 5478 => -0.4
